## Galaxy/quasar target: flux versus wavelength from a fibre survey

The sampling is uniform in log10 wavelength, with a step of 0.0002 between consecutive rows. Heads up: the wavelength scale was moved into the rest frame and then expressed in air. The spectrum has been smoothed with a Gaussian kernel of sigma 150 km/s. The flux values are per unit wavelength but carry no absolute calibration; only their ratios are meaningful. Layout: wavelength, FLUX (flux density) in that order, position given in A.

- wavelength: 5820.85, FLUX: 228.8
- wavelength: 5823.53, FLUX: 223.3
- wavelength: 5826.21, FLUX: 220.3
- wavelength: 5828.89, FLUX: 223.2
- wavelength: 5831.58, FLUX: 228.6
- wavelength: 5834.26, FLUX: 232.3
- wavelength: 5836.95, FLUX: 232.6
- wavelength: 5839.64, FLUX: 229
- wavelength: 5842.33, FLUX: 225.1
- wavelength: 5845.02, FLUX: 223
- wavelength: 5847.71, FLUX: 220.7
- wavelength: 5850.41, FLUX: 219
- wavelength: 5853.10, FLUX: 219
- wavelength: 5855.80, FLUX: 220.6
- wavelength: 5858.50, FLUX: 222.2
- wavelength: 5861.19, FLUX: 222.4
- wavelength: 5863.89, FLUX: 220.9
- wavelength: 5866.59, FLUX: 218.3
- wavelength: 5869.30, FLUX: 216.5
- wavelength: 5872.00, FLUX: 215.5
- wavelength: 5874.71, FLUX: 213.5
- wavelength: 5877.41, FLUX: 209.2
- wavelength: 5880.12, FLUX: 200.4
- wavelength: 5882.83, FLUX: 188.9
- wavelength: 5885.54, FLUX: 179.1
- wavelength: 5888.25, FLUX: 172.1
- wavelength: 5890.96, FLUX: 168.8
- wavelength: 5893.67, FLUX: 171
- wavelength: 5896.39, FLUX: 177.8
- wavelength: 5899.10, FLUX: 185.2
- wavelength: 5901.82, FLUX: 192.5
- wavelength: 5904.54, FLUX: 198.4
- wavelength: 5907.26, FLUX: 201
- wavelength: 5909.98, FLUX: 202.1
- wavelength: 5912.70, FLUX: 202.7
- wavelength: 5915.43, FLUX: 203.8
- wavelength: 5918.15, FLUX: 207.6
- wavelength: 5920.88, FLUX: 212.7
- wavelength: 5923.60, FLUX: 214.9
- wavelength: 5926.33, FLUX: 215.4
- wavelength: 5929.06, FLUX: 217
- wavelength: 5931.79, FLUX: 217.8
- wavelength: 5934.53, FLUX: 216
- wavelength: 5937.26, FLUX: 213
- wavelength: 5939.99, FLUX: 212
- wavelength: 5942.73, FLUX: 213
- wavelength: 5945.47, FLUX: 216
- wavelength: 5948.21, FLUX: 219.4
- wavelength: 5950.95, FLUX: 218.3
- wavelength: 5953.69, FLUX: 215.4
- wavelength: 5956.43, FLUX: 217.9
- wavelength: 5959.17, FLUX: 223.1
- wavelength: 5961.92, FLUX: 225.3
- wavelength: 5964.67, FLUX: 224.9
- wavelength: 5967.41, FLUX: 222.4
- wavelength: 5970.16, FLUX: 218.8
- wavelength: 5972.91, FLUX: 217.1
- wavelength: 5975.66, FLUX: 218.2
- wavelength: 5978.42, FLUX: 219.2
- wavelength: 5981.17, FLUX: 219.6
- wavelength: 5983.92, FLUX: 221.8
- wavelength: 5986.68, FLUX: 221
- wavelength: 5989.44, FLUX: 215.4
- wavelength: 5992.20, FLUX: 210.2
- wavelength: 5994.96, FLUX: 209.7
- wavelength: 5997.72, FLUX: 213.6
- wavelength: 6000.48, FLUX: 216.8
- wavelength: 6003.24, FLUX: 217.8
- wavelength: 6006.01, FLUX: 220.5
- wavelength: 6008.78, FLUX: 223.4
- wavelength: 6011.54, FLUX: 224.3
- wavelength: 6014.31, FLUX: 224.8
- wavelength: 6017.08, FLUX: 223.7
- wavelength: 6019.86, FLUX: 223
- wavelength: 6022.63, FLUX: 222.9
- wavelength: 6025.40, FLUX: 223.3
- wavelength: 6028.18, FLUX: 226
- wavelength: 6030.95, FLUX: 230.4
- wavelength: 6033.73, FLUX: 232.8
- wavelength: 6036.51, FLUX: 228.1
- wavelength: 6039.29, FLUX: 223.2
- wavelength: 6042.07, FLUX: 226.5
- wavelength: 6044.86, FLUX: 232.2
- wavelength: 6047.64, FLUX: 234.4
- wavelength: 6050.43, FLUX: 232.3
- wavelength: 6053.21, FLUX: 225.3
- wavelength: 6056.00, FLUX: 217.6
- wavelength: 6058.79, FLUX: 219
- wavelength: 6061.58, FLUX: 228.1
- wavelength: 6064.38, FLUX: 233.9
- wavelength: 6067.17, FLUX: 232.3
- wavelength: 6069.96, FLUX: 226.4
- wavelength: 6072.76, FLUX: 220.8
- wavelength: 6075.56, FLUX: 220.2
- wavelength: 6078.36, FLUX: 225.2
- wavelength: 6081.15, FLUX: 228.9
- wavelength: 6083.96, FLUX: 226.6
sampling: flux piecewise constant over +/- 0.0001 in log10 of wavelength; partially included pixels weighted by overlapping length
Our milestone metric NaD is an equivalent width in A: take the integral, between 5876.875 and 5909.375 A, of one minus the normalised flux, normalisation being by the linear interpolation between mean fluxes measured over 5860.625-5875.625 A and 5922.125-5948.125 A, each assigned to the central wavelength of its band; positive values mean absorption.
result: 4.5 A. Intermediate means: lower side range 218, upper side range 215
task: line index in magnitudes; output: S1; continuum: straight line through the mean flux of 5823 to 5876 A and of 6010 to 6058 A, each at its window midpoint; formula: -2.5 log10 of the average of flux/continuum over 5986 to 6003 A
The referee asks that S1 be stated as 0.05 mag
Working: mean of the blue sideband 222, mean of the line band 214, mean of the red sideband 226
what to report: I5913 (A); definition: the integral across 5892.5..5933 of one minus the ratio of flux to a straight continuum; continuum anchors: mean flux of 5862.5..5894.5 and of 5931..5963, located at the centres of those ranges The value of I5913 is 1.26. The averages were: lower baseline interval 198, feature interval 201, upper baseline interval 217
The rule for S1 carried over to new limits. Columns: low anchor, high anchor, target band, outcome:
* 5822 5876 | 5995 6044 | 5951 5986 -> 0.01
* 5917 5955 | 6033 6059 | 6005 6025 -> 0.00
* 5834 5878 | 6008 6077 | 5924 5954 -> 0.04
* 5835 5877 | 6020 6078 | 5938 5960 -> 0.04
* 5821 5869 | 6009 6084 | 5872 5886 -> 0.12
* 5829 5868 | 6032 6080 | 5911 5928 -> 0.08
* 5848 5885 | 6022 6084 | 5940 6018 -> 0.01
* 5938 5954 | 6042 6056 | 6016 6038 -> 0.00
